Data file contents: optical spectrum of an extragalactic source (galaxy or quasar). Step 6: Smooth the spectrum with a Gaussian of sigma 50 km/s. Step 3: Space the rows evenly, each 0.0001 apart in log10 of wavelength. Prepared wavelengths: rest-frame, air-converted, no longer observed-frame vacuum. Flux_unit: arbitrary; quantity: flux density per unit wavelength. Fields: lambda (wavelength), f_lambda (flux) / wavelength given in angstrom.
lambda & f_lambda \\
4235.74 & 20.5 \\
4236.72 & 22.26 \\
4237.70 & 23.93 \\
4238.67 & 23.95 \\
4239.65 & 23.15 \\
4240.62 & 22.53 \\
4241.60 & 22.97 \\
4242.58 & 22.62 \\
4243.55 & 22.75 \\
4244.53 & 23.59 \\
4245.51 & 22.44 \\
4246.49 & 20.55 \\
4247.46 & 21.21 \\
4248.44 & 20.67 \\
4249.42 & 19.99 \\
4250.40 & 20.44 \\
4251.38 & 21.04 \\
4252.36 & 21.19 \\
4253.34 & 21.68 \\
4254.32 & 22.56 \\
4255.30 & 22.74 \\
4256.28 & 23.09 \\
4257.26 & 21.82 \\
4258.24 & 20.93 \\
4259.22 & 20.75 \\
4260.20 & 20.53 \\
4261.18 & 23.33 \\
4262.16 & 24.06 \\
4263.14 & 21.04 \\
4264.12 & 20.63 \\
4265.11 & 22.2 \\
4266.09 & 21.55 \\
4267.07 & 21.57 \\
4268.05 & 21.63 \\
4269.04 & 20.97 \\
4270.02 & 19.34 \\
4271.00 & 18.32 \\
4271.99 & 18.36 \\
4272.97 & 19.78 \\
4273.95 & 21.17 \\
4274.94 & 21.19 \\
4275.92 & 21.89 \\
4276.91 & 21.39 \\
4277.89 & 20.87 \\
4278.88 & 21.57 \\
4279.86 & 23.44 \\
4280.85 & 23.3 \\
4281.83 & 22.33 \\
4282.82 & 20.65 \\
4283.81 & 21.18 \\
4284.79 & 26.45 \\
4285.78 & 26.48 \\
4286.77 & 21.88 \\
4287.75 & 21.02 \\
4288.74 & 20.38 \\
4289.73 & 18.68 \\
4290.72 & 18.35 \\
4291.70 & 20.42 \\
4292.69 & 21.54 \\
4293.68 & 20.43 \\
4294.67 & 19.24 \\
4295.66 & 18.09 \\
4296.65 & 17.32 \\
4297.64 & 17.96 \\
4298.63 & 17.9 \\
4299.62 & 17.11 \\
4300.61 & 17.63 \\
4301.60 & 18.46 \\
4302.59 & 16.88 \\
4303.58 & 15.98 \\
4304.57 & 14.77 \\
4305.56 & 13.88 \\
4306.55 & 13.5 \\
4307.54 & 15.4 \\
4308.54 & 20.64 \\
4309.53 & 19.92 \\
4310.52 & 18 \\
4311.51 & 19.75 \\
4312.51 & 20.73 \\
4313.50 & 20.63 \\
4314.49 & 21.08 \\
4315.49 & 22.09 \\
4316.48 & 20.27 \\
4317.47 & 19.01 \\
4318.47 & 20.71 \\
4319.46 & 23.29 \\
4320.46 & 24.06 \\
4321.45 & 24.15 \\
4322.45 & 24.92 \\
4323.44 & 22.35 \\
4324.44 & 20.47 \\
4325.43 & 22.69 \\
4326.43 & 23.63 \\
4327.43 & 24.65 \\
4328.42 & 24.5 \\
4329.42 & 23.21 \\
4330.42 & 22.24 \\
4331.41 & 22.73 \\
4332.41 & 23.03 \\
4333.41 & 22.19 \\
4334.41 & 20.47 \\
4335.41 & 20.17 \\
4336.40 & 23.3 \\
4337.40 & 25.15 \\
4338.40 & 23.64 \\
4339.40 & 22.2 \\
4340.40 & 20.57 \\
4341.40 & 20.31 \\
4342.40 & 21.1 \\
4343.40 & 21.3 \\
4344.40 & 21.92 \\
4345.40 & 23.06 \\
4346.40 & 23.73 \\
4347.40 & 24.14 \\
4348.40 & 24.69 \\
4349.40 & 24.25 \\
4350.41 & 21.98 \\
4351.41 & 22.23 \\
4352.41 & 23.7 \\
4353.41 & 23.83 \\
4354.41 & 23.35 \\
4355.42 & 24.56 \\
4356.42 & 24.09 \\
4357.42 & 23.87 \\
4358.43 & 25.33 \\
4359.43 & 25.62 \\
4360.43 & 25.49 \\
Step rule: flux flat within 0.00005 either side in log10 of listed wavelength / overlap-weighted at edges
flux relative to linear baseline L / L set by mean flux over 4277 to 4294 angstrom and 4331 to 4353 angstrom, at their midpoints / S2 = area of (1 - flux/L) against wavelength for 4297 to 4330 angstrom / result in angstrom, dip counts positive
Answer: 3.2 angstrom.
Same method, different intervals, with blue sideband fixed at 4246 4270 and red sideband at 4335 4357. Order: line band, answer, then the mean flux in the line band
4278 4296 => 0.4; 21.4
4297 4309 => 3.0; 16.7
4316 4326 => 0.1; 22.2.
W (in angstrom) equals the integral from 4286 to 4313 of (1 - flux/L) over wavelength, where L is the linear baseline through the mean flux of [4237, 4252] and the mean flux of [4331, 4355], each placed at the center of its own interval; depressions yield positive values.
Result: 4.8 angstrom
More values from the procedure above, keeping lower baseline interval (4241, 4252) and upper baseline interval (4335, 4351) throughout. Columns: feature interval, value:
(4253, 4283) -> 0.57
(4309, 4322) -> 0.74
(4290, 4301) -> 1.69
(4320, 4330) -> -0.46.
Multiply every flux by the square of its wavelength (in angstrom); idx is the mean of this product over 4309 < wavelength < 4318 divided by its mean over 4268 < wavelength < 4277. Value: 1.01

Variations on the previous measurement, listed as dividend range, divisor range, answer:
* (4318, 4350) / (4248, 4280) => 1.11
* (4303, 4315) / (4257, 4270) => 0.85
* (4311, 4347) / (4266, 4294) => 1.07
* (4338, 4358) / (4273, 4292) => 1.09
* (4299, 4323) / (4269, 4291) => 0.92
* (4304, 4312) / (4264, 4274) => 0.85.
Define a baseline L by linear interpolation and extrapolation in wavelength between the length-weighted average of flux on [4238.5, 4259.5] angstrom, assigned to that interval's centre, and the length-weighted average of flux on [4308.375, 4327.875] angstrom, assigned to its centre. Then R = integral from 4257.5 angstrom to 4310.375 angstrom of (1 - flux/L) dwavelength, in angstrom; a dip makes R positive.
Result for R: 4.2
